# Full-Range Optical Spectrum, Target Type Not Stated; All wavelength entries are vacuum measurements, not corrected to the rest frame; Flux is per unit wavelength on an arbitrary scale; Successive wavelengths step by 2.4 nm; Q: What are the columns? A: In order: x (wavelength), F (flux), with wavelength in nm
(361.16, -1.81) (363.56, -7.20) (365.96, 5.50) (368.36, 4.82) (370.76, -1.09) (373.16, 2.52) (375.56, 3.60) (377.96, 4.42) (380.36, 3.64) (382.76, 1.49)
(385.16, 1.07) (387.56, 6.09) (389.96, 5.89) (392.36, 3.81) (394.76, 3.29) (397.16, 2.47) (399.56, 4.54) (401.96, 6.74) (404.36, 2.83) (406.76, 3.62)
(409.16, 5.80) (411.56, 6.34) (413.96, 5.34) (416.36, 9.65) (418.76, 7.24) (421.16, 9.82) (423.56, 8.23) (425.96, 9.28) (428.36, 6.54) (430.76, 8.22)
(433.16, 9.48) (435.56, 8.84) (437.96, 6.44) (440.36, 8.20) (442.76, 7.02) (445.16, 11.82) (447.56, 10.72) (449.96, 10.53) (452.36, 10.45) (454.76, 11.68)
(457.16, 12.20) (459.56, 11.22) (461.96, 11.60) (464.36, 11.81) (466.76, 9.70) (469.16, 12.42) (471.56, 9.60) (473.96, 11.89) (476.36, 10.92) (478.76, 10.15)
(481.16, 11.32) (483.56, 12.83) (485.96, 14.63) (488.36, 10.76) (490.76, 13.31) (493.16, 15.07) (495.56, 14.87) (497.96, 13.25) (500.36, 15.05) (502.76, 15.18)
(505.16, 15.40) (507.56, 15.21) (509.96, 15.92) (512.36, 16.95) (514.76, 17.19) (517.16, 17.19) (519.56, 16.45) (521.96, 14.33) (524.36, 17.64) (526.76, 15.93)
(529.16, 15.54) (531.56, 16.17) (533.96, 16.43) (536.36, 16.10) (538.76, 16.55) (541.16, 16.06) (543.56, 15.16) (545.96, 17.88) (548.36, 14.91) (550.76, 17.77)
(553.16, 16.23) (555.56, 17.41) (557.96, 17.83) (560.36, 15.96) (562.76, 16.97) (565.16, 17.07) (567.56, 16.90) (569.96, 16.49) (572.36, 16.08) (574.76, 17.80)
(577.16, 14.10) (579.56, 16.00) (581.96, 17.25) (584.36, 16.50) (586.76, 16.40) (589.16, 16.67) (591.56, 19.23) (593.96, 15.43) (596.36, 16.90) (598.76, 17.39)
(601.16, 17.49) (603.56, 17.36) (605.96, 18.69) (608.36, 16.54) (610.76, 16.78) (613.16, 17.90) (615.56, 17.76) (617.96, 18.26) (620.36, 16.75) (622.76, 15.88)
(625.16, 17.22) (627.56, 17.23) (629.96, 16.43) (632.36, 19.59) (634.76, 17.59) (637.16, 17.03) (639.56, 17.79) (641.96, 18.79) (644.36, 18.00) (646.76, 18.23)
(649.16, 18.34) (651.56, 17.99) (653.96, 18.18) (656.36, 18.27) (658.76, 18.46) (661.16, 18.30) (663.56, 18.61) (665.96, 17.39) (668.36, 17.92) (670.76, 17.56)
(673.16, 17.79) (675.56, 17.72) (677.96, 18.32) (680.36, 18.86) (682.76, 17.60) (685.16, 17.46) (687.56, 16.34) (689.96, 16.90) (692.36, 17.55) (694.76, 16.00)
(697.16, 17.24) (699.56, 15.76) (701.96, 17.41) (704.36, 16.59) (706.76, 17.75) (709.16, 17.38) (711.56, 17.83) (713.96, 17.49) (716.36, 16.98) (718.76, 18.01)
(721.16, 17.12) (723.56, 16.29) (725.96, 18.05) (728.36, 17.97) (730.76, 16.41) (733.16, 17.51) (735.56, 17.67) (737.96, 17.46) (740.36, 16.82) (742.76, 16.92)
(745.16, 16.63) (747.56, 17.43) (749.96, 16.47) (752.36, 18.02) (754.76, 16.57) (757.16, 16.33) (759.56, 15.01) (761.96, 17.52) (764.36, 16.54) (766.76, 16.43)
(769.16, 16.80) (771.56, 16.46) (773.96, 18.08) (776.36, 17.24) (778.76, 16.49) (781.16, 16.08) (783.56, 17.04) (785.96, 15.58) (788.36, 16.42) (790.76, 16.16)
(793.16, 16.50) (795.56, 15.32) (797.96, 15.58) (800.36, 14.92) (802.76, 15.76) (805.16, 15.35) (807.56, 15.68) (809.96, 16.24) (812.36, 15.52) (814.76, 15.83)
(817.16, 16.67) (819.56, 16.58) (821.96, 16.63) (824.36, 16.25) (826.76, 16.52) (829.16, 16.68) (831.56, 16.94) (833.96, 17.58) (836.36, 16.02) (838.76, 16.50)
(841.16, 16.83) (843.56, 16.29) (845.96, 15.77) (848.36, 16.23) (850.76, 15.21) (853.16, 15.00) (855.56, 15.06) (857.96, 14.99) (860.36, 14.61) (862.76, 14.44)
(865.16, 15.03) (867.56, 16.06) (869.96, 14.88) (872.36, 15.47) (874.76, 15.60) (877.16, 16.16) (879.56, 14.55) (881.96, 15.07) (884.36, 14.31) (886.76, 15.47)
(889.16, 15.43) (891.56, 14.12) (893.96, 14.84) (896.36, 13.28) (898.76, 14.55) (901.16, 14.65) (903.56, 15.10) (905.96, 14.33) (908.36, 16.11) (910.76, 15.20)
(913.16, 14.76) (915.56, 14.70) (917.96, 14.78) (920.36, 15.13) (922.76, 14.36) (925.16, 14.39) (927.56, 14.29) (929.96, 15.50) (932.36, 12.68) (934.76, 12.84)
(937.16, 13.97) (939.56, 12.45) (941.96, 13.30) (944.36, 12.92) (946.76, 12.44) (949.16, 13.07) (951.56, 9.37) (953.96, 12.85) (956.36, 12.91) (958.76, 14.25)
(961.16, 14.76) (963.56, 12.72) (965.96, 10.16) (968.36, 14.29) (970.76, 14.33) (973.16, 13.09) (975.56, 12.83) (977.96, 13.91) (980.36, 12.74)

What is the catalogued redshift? 0.11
